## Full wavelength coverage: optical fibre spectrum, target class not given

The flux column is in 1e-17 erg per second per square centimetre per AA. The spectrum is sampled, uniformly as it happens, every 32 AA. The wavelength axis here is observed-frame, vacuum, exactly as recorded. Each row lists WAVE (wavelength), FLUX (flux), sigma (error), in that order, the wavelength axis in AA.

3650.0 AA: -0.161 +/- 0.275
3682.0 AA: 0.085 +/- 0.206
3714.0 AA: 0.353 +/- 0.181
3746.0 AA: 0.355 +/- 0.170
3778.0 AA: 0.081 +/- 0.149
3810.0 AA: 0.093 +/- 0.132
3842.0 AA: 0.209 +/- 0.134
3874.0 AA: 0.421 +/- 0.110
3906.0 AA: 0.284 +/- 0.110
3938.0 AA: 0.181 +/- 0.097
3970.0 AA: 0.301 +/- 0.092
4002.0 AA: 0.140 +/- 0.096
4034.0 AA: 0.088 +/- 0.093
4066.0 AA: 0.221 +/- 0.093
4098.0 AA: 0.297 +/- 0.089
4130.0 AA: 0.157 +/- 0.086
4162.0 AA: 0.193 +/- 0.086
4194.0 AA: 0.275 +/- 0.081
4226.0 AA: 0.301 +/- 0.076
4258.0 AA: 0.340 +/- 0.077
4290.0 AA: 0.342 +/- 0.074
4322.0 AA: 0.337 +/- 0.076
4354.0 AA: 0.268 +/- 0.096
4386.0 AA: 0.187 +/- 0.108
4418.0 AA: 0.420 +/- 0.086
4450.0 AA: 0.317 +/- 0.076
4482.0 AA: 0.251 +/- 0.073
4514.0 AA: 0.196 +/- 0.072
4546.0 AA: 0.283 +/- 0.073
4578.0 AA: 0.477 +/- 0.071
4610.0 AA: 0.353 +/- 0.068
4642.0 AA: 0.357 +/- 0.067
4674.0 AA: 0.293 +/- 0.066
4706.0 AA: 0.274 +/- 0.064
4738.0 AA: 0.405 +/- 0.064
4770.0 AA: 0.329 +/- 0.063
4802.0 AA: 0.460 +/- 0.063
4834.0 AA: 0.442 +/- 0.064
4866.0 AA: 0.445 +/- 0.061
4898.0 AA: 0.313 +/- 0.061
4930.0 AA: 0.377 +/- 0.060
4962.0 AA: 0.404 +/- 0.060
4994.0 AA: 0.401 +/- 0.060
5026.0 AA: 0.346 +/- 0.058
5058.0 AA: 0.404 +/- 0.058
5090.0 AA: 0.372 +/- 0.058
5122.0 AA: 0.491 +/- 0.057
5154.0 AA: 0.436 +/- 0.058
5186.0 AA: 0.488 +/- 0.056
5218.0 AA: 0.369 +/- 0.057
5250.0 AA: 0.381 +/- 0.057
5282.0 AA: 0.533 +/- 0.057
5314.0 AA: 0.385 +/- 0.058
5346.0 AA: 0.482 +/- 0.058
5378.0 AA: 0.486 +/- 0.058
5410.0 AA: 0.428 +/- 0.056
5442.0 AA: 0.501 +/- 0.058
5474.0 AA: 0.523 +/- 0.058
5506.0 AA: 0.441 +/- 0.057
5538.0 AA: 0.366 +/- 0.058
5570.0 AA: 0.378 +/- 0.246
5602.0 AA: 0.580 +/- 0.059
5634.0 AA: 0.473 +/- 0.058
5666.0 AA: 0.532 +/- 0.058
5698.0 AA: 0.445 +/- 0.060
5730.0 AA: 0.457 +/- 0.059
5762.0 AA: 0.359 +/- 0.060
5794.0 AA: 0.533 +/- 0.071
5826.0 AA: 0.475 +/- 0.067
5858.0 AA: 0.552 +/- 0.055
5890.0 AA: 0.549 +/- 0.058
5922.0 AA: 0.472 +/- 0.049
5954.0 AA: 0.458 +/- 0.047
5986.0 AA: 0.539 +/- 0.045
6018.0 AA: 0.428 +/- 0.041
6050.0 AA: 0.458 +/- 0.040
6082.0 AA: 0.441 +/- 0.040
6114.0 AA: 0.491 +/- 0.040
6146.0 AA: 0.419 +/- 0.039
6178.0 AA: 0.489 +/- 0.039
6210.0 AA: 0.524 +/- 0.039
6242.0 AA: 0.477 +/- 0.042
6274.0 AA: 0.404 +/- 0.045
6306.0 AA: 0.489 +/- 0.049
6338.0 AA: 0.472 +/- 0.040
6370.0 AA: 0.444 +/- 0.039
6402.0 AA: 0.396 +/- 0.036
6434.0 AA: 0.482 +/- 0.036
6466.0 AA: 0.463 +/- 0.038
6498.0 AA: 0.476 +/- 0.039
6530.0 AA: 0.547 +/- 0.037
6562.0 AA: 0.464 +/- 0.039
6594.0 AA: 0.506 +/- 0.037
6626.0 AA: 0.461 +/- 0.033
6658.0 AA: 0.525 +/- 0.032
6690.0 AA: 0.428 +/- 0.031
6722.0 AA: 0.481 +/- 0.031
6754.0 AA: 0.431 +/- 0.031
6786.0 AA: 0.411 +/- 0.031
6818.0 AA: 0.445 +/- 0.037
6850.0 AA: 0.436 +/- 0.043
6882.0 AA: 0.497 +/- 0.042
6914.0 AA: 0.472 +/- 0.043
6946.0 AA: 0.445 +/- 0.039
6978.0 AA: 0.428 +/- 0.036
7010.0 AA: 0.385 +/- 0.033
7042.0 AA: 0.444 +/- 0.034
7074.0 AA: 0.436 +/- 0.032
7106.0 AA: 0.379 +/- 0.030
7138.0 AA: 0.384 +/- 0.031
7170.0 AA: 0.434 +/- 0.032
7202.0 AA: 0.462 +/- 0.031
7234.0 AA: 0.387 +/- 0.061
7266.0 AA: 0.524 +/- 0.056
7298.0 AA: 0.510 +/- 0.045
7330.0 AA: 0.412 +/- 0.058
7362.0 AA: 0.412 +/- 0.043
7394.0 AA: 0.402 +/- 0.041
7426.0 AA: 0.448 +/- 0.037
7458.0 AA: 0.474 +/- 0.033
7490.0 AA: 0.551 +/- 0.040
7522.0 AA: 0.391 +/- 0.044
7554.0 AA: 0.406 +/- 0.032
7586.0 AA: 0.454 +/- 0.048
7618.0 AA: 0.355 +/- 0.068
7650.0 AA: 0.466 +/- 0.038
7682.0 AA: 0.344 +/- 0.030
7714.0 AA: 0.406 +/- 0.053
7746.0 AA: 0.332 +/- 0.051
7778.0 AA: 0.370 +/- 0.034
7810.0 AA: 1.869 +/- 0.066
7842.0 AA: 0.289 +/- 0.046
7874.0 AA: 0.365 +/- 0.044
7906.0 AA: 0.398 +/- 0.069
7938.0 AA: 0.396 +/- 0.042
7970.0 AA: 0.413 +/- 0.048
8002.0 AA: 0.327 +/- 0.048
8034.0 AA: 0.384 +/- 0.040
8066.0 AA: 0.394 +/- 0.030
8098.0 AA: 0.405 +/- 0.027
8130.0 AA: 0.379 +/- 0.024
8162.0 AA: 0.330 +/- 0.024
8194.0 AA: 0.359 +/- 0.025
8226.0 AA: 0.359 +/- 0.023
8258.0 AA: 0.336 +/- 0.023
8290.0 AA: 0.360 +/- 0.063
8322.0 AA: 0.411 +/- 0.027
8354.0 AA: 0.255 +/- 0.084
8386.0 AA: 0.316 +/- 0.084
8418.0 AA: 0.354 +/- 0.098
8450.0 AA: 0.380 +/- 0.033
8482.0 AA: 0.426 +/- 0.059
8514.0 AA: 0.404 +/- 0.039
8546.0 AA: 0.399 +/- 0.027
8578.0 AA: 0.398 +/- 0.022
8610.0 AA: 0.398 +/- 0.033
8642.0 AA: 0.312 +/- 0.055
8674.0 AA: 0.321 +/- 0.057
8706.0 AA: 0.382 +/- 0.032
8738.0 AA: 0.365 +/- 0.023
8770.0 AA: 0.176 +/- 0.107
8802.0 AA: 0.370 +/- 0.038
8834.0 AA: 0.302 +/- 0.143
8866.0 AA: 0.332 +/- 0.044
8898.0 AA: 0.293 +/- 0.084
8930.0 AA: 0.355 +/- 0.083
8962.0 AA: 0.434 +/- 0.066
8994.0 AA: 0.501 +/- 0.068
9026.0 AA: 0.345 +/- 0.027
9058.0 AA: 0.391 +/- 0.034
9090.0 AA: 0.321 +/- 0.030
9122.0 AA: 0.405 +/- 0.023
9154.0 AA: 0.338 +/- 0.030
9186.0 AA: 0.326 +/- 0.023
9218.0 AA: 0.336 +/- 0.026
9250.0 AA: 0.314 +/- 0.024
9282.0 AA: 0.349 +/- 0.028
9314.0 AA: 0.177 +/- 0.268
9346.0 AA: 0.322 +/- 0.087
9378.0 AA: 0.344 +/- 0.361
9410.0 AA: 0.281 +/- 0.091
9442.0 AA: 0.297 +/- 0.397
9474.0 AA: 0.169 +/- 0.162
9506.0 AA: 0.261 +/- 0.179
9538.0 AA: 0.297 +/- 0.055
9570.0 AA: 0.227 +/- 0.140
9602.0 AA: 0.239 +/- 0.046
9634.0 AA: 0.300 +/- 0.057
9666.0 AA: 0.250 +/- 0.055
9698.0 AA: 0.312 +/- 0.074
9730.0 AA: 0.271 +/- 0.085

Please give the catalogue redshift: 0.139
